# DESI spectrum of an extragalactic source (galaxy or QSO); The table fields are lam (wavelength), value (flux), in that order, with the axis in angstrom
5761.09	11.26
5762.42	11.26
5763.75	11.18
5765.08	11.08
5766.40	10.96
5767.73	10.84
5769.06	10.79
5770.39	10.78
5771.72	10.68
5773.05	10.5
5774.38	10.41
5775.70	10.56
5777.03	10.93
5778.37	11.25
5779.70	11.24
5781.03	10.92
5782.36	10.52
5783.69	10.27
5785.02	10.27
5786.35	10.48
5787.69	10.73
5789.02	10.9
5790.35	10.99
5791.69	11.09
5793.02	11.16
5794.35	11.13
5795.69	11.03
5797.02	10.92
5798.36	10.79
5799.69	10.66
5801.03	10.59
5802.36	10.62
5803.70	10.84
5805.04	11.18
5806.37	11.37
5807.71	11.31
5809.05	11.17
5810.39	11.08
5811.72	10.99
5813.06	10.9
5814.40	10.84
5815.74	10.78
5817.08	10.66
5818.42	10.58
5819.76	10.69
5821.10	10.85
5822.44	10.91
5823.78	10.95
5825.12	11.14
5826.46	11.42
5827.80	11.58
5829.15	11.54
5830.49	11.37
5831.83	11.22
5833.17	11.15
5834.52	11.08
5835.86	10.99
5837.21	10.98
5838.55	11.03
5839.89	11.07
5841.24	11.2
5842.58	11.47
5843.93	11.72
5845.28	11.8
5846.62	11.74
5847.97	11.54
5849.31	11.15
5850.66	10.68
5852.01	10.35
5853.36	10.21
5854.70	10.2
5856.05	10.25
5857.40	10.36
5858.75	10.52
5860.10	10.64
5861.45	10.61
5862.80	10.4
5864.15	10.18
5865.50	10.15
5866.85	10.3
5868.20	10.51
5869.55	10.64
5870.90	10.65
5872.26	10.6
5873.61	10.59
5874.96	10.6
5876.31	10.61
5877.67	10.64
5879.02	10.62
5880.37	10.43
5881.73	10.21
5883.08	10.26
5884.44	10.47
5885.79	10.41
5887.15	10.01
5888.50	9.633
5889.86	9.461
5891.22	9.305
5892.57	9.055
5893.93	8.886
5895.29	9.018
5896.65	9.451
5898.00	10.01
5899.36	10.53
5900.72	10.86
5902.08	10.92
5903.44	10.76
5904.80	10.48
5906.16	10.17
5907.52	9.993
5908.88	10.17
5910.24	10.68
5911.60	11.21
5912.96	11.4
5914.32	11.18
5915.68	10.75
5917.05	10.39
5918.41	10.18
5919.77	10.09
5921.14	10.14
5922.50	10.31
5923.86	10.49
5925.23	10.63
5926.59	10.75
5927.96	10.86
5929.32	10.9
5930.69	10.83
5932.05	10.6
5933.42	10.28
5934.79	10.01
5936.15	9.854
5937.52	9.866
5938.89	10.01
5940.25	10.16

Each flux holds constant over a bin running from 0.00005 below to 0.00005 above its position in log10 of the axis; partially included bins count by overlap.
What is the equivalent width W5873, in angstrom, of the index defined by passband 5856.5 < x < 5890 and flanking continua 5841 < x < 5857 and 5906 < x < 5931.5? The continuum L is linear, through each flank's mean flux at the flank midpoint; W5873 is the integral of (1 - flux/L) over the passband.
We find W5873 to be 1.5 angstrom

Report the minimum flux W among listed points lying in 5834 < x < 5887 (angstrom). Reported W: 10.15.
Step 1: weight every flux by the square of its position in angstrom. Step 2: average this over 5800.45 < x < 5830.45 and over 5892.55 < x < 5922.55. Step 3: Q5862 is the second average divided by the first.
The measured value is 0.97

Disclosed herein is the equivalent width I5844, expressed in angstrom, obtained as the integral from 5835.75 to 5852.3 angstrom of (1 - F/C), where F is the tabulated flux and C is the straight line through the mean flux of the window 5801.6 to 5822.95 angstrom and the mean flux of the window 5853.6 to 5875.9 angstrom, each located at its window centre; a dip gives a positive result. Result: -0.9 angstrom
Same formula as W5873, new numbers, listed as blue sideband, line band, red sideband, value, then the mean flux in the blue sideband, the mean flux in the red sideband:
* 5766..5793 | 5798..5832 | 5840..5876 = -0.8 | 10.8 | 10.7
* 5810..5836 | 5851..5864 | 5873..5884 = 0.4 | 11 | 10.5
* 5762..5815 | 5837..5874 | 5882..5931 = -0.8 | 10.9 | 10.3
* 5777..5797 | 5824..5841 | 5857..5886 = -0.9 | 10.9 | 10.5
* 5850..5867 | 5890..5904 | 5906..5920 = 0.9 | 10.4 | 10.6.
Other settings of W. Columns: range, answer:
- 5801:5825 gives 10.58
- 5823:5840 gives 10.95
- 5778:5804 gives 10.27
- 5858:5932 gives 8.886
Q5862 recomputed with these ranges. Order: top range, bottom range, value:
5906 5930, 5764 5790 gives 1.03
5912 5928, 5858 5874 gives 1.03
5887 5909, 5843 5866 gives 0.94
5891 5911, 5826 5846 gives 0.91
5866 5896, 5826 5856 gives 0.92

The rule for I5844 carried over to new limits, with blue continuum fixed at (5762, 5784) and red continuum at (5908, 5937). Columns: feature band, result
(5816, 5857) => -1.3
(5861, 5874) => 0.2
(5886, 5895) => 1.0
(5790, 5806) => -0.2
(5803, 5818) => -0.3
